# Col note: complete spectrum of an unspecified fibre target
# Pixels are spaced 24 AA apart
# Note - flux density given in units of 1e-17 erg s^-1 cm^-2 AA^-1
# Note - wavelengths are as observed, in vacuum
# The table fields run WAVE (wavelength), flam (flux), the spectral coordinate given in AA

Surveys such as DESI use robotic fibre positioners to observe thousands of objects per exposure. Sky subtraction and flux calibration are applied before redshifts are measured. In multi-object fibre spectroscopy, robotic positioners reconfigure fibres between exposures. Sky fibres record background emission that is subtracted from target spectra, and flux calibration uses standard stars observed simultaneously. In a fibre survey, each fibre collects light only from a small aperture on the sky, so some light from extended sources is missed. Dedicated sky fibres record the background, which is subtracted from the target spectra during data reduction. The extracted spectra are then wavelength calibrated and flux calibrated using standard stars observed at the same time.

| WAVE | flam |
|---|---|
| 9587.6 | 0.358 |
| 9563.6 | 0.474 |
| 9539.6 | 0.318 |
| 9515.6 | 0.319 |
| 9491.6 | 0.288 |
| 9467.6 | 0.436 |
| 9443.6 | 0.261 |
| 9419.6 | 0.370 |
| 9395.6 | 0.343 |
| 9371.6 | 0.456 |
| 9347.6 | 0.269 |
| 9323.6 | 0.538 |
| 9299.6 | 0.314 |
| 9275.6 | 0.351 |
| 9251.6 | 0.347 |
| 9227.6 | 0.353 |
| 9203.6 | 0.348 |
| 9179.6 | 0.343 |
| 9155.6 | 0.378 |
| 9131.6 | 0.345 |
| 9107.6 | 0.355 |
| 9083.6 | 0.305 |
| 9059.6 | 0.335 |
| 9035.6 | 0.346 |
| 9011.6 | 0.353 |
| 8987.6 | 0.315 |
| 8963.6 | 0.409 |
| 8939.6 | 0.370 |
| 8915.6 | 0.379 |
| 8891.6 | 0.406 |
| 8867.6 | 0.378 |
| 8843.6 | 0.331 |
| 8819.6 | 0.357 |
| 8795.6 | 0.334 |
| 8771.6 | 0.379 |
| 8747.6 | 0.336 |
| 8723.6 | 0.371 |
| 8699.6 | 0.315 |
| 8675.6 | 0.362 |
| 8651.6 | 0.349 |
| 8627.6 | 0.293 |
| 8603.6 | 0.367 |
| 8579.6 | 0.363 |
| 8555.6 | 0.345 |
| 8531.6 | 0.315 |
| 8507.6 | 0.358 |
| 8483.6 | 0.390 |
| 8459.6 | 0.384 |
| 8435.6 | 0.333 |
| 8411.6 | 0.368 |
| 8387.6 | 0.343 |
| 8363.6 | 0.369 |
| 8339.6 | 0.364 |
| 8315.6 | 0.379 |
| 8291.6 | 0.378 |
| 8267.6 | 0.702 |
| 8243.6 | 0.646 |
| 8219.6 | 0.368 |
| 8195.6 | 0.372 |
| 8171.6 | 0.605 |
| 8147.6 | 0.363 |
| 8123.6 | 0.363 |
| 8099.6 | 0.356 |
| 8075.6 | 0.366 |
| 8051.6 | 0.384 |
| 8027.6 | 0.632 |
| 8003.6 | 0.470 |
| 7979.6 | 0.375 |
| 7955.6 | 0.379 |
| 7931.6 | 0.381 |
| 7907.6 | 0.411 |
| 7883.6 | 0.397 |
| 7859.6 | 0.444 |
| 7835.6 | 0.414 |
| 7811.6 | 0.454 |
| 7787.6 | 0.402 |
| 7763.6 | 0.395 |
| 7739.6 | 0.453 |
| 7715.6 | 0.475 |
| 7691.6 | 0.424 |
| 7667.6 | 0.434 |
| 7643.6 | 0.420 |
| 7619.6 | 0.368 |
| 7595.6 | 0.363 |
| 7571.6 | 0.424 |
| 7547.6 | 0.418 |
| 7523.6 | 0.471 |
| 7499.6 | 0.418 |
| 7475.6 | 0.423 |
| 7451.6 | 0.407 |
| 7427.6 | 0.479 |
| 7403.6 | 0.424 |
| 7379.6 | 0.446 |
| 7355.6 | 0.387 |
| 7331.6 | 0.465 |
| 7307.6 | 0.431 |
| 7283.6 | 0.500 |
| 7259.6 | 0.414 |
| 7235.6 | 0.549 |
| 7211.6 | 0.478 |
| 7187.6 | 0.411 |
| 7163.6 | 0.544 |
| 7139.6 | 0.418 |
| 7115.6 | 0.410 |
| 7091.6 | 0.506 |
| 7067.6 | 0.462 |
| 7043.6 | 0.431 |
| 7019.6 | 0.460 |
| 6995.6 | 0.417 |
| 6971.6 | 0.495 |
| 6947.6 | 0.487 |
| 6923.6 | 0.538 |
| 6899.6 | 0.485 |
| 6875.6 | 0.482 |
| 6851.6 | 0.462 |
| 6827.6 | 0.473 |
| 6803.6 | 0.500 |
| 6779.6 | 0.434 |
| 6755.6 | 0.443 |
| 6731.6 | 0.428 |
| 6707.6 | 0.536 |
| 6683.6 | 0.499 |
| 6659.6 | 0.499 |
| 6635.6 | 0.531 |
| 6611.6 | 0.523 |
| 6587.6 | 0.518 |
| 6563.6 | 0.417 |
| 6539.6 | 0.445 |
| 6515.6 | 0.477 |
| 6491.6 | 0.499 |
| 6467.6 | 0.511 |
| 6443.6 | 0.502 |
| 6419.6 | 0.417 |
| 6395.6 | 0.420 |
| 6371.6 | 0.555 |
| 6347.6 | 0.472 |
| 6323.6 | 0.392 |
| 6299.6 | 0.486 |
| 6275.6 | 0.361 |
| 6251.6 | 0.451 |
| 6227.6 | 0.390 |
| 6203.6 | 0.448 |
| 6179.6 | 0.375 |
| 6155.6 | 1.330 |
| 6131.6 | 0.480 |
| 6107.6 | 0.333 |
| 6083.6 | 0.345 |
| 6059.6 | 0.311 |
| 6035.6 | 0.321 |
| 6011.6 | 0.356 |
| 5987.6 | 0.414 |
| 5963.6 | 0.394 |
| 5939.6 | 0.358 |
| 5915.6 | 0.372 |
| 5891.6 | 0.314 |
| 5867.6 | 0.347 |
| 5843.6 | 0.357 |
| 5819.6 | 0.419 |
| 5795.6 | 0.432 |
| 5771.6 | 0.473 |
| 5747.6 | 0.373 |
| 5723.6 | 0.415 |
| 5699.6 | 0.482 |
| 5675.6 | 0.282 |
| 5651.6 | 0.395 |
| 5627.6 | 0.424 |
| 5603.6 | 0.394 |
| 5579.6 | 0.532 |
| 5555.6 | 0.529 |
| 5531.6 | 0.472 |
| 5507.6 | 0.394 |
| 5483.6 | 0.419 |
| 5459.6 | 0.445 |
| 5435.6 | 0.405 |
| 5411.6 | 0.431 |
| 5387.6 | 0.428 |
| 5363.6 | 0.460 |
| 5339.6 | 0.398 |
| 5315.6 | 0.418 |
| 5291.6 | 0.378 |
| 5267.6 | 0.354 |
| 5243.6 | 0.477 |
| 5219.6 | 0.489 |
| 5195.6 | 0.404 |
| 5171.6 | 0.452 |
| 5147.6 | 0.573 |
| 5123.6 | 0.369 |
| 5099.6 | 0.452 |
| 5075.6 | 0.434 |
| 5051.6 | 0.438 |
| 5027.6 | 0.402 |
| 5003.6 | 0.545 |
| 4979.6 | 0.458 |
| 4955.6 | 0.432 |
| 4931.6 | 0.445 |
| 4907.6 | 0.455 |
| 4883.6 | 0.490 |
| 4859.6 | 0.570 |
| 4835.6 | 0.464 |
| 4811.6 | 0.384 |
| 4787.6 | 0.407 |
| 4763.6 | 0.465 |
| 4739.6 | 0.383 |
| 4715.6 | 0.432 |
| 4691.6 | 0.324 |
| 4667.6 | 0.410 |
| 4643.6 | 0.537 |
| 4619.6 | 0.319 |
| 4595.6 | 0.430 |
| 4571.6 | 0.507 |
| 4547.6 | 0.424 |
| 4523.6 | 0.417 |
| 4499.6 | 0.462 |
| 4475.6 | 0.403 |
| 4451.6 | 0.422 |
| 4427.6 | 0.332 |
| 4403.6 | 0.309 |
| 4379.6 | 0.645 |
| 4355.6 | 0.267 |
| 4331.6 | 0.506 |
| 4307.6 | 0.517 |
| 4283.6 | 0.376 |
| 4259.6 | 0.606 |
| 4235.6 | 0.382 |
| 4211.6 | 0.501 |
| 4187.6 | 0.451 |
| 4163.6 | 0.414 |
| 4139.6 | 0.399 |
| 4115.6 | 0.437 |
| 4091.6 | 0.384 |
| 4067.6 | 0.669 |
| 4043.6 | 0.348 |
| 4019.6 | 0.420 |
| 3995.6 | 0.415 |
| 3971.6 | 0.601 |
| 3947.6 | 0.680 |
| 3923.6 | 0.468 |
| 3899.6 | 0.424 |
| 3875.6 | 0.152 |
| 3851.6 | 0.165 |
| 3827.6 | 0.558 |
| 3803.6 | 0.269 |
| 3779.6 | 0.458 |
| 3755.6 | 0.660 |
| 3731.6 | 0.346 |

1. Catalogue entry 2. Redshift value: 0.648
